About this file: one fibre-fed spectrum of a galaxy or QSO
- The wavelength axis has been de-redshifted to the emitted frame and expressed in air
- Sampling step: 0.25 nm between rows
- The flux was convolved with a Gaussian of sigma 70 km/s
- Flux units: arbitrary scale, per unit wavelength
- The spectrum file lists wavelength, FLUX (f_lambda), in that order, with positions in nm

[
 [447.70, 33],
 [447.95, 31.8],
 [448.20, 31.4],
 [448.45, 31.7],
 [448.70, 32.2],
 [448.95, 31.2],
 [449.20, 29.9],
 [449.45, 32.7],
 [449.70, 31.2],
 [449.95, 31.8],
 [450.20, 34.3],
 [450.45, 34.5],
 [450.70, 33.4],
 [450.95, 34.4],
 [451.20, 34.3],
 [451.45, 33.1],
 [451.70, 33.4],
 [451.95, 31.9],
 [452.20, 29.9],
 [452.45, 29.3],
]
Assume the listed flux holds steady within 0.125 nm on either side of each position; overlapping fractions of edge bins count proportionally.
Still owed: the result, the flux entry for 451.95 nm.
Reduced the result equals 31.9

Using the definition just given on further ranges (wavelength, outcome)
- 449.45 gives 32.7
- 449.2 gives 29.9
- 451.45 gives 33.1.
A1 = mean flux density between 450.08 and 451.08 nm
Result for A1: 34.1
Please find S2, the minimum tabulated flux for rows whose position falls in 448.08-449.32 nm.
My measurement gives 29.9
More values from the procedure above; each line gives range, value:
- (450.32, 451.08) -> 33.4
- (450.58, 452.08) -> 31.9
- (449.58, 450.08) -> 31.2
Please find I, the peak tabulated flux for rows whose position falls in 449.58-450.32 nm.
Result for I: 34.3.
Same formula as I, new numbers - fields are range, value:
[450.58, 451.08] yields 34.4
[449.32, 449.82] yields 32.7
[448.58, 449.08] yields 32.2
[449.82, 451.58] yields 34.5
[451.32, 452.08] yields 33.4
